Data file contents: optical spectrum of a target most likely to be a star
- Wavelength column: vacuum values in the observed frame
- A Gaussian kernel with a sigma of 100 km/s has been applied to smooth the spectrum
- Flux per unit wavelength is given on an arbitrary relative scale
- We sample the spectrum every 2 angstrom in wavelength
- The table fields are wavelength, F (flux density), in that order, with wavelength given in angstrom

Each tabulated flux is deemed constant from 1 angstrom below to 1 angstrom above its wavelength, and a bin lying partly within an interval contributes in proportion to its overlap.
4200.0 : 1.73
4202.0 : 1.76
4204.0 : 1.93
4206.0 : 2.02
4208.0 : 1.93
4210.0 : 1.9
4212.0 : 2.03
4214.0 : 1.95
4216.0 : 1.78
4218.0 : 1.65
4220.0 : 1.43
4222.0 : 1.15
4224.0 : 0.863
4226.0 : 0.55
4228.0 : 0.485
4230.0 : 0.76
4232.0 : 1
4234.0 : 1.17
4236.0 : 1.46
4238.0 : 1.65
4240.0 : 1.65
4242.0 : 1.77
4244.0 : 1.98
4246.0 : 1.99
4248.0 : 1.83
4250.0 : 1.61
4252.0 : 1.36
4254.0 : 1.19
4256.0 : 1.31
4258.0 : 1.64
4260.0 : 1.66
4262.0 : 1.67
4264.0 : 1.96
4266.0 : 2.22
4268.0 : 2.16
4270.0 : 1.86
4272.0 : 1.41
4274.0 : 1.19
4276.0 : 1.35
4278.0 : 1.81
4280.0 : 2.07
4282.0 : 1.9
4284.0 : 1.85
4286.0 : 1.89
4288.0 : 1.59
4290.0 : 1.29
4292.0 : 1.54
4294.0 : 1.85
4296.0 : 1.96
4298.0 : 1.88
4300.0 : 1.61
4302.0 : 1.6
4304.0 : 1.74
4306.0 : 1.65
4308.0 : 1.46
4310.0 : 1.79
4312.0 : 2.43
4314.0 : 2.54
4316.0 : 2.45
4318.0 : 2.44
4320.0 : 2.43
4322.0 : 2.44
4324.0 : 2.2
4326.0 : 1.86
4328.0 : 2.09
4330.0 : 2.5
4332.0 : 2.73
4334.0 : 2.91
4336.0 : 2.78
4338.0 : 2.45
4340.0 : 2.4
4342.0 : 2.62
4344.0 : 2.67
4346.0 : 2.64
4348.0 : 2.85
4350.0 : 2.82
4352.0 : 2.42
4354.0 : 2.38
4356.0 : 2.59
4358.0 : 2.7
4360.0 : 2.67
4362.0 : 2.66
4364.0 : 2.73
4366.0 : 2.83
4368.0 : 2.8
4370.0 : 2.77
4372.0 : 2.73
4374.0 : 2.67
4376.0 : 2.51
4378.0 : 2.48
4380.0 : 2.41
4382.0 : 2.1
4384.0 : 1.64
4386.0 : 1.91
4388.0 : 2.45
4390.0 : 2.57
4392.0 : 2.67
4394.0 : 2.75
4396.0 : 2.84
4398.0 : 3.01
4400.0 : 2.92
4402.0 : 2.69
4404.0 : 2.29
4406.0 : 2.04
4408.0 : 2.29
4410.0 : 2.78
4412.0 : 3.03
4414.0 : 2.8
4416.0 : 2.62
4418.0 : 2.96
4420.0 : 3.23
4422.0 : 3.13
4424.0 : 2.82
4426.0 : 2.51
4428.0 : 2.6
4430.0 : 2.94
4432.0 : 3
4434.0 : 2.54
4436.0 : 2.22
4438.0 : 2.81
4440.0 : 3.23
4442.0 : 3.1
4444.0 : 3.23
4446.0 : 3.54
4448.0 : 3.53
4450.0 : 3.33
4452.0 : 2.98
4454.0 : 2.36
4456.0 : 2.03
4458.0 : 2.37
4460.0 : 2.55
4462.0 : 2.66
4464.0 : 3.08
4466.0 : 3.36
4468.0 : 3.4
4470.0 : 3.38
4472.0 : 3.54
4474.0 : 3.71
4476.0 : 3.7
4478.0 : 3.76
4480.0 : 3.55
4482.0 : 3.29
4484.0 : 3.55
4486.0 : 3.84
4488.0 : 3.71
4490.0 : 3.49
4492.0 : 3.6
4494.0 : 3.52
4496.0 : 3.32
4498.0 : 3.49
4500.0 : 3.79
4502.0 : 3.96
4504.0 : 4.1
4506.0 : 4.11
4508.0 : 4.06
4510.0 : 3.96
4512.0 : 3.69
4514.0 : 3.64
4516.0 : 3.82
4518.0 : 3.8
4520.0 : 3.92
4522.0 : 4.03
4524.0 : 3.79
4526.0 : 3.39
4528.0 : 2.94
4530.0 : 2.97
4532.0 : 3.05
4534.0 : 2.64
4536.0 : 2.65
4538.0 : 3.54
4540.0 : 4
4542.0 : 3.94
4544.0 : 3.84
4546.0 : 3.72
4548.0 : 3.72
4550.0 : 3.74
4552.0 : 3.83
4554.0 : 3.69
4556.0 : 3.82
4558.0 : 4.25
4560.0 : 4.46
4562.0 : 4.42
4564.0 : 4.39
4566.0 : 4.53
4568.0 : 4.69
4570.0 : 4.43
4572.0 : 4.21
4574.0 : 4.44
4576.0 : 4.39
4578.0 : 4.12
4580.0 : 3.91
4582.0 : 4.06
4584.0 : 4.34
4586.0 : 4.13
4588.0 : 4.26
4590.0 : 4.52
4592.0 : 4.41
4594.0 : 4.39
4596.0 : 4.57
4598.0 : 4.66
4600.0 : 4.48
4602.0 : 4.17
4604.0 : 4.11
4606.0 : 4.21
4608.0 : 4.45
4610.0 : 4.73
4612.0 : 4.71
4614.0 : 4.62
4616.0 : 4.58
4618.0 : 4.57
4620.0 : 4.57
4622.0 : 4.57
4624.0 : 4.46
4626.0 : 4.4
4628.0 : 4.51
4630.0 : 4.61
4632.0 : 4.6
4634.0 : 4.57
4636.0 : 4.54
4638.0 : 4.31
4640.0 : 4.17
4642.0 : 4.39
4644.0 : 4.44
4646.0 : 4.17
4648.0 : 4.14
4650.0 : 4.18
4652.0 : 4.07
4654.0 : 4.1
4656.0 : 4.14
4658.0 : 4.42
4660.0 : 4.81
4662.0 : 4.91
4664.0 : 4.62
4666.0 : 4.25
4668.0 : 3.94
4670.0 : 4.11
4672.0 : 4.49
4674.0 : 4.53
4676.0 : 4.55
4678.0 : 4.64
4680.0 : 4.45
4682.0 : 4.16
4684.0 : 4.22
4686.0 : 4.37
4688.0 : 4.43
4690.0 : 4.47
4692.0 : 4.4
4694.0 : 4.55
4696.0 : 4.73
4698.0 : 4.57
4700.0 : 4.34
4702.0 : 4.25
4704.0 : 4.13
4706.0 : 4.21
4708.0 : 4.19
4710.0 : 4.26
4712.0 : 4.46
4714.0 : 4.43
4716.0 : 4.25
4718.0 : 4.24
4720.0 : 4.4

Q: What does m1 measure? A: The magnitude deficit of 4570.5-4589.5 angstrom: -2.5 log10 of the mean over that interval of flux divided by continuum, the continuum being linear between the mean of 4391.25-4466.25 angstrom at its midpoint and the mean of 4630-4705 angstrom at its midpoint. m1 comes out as -0.11 mag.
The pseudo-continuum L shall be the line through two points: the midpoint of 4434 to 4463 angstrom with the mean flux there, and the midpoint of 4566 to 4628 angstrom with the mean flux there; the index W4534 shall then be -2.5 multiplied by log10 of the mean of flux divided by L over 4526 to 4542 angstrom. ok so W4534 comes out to 0.178 mag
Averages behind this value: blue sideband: 2.84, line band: 3.18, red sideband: 4.41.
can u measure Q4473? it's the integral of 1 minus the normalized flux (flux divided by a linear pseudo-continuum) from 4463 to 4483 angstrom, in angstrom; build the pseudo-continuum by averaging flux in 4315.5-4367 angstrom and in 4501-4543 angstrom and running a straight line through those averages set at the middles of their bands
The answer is -0.88 angstrom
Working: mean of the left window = 2.55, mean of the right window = 3.62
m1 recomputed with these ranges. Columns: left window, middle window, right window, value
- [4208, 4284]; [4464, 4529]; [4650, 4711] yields -0.151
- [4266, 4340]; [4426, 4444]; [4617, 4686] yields 0.037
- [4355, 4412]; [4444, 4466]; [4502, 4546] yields 0.078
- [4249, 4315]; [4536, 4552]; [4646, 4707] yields -0.071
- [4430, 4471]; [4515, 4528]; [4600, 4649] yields -0.053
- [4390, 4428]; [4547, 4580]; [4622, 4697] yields -0.115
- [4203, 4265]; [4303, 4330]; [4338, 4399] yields 0.021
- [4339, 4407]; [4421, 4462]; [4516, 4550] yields 0.049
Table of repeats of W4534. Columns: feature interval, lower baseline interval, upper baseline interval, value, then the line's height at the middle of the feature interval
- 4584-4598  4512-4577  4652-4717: -0.10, 4.01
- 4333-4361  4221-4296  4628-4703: -0.22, 2.16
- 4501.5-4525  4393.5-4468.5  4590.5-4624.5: -0.09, 3.6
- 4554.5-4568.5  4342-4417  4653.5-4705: -0.17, 3.69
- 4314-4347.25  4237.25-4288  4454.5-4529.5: -0.11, 2.25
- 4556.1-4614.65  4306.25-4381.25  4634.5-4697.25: -0.12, 3.91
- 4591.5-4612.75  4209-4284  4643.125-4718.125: -0.15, 3.85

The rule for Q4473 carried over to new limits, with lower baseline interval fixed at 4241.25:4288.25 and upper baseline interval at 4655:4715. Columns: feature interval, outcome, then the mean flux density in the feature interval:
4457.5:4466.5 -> 0.6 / 2.8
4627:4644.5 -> -1.6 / 4.46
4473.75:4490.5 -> -2.8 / 3.62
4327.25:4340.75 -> -2.5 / 2.56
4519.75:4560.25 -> -1.3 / 3.59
